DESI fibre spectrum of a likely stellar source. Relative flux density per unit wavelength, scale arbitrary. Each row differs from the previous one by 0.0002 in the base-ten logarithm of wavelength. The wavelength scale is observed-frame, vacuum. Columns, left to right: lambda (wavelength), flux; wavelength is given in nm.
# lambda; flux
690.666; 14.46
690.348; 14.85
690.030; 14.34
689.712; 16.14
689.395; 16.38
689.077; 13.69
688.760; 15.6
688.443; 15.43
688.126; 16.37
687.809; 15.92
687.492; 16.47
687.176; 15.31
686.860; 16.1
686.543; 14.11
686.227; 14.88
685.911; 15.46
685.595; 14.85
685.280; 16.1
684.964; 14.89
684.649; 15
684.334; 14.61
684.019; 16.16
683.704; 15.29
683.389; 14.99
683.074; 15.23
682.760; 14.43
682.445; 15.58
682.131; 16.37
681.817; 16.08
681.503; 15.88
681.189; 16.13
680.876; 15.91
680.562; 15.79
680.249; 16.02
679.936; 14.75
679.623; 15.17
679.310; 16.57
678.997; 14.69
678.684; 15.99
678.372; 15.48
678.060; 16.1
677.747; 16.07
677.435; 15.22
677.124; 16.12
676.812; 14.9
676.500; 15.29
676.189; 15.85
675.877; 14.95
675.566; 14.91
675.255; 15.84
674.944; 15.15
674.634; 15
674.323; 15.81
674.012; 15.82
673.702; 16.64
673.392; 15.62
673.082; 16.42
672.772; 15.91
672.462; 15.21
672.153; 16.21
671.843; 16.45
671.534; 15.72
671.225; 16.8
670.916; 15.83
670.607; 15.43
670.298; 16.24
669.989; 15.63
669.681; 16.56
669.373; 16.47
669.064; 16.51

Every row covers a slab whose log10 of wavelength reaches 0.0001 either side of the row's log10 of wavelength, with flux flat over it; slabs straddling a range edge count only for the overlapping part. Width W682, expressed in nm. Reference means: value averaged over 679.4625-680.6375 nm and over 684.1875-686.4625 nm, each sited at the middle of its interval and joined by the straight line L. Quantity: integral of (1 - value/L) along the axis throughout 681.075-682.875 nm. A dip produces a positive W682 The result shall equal -0.06 nm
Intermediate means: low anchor 15.4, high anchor 15.1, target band 15.8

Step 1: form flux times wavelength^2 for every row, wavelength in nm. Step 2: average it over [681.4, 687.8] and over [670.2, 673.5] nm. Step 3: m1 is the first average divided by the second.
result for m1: 1.00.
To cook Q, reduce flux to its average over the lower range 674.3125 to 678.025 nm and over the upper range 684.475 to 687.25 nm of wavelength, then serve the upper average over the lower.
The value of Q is 0.98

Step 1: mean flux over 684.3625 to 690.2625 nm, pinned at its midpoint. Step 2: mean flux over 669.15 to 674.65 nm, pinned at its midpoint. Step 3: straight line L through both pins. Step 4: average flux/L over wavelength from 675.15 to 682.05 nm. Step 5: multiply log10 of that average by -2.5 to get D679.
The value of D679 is 0.007 mag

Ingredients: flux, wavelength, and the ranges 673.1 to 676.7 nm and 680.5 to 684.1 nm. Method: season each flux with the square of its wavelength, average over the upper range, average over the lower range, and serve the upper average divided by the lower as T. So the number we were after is 1.0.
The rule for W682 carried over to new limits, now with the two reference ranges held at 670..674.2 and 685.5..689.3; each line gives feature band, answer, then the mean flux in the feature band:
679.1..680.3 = 0.01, 15.5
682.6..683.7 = 0.04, 14.9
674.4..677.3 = 0.09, 15.3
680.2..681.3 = -0.02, 16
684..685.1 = 0.03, 15.1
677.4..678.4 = 0.00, 15.8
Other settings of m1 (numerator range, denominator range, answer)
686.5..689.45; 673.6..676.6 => 1.04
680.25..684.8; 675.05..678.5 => 1.02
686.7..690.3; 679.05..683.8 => 1.02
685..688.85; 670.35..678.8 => 1.02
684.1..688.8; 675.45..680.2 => 1.02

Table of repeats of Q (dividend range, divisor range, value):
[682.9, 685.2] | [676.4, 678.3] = 0.97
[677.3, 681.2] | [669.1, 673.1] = 0.98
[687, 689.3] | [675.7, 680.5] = 1.00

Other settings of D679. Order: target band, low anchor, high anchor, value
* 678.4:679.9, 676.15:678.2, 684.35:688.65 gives 0.00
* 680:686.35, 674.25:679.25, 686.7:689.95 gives 0.01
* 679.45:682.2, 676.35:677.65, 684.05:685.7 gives -0.03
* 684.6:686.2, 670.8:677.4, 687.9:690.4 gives 0.02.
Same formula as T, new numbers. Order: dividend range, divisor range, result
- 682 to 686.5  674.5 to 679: 1.01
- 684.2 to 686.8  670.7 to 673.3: 0.97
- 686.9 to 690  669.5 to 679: 1.04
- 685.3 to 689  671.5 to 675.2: 1.02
